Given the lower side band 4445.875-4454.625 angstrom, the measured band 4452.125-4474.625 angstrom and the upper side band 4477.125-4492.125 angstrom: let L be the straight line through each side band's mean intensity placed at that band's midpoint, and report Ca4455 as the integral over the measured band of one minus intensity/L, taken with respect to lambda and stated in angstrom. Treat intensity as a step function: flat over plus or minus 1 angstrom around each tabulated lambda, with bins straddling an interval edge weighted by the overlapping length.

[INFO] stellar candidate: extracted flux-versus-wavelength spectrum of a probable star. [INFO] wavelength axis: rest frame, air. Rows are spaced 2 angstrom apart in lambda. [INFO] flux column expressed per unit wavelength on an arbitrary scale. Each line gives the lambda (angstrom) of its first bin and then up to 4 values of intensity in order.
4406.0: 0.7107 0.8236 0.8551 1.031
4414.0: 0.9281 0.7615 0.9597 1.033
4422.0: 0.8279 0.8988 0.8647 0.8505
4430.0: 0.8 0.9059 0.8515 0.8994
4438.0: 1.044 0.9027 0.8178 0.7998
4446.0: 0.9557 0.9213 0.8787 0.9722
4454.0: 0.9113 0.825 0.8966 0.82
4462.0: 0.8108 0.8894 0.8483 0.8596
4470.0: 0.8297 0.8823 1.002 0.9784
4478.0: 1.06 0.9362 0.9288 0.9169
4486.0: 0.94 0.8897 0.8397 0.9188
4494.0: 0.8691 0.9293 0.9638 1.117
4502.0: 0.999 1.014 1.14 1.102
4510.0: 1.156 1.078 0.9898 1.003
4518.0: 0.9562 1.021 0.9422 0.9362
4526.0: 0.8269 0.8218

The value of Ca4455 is 1.3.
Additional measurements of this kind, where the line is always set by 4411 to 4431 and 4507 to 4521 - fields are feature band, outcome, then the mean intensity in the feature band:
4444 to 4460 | 0.82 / 0.896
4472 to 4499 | 1.72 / 0.934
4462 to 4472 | 1.18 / 0.855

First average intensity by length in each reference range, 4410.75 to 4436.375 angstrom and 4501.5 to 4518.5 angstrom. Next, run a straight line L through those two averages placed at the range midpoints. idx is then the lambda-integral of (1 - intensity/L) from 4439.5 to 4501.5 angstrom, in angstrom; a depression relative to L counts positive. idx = 4.6 angstrom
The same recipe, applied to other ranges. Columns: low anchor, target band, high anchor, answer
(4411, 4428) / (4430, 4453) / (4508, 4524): 0.9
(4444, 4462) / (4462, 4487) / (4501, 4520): 0.8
